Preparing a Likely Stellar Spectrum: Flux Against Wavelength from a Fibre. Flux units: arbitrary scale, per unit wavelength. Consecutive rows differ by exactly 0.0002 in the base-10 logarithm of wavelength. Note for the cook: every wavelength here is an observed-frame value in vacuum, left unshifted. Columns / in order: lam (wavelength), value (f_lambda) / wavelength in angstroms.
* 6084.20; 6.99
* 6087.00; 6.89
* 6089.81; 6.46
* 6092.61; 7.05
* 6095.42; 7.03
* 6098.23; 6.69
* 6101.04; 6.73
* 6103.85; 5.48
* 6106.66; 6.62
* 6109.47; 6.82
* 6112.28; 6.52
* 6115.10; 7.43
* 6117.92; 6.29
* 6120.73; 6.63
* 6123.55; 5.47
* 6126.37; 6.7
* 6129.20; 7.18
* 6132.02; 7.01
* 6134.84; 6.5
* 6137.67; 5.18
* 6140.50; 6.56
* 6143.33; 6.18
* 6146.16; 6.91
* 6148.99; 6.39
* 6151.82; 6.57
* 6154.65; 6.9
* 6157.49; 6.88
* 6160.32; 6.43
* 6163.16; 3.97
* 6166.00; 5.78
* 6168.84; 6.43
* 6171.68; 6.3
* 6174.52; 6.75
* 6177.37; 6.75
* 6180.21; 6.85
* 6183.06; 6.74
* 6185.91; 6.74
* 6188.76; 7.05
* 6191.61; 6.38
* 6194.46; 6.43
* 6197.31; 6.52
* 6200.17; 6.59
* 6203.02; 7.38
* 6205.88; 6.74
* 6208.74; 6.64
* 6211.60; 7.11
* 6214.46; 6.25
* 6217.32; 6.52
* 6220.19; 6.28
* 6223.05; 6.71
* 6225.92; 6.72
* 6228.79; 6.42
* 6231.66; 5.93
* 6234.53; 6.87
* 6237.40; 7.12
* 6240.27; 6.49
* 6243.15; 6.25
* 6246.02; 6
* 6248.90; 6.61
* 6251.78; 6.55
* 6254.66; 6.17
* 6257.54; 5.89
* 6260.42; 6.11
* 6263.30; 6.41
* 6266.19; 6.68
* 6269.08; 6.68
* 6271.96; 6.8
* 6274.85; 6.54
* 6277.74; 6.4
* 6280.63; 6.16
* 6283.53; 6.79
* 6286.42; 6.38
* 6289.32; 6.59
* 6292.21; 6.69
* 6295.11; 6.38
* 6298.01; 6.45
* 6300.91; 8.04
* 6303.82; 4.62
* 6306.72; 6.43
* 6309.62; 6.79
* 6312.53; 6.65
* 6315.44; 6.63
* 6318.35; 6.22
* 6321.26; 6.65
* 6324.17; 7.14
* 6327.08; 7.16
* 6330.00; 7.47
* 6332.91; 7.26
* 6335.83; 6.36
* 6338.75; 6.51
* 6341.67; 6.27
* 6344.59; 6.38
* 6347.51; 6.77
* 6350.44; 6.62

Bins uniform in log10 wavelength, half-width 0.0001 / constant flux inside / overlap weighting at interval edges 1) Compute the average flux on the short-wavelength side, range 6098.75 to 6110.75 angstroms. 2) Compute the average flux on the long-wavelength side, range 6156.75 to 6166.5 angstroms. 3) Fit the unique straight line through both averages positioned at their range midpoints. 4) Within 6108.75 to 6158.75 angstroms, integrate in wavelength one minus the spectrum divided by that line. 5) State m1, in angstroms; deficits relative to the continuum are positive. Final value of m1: -4.2 angstroms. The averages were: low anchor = 6.43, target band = 6.56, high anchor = 5.69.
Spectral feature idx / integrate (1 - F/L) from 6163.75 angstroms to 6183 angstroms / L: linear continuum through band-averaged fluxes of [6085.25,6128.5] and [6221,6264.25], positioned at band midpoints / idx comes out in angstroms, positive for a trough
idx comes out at 0.4 angstroms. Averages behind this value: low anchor 6.6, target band 6.39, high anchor 6.42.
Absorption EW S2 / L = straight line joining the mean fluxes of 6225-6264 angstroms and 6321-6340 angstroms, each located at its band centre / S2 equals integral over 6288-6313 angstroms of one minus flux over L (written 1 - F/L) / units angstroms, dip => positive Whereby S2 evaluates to 0.9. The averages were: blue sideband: 6.39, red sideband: 6.96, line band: 6.51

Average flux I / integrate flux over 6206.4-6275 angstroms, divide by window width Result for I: 6.49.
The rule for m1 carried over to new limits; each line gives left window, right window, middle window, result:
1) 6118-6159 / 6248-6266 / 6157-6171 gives 1.3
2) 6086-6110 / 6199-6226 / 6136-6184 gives 2.4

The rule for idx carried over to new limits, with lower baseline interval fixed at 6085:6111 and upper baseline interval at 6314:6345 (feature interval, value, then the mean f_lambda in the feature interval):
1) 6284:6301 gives 0.19 angstroms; 6.66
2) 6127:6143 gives 0.45 angstroms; 6.47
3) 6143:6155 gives 0.13 angstroms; 6.6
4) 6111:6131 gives 0.14 angstroms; 6.61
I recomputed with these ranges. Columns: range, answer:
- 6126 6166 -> 6.35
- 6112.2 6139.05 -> 6.49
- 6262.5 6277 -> 6.62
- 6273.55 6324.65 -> 6.52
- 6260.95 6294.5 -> 6.54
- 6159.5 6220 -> 6.49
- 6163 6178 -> 6.13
